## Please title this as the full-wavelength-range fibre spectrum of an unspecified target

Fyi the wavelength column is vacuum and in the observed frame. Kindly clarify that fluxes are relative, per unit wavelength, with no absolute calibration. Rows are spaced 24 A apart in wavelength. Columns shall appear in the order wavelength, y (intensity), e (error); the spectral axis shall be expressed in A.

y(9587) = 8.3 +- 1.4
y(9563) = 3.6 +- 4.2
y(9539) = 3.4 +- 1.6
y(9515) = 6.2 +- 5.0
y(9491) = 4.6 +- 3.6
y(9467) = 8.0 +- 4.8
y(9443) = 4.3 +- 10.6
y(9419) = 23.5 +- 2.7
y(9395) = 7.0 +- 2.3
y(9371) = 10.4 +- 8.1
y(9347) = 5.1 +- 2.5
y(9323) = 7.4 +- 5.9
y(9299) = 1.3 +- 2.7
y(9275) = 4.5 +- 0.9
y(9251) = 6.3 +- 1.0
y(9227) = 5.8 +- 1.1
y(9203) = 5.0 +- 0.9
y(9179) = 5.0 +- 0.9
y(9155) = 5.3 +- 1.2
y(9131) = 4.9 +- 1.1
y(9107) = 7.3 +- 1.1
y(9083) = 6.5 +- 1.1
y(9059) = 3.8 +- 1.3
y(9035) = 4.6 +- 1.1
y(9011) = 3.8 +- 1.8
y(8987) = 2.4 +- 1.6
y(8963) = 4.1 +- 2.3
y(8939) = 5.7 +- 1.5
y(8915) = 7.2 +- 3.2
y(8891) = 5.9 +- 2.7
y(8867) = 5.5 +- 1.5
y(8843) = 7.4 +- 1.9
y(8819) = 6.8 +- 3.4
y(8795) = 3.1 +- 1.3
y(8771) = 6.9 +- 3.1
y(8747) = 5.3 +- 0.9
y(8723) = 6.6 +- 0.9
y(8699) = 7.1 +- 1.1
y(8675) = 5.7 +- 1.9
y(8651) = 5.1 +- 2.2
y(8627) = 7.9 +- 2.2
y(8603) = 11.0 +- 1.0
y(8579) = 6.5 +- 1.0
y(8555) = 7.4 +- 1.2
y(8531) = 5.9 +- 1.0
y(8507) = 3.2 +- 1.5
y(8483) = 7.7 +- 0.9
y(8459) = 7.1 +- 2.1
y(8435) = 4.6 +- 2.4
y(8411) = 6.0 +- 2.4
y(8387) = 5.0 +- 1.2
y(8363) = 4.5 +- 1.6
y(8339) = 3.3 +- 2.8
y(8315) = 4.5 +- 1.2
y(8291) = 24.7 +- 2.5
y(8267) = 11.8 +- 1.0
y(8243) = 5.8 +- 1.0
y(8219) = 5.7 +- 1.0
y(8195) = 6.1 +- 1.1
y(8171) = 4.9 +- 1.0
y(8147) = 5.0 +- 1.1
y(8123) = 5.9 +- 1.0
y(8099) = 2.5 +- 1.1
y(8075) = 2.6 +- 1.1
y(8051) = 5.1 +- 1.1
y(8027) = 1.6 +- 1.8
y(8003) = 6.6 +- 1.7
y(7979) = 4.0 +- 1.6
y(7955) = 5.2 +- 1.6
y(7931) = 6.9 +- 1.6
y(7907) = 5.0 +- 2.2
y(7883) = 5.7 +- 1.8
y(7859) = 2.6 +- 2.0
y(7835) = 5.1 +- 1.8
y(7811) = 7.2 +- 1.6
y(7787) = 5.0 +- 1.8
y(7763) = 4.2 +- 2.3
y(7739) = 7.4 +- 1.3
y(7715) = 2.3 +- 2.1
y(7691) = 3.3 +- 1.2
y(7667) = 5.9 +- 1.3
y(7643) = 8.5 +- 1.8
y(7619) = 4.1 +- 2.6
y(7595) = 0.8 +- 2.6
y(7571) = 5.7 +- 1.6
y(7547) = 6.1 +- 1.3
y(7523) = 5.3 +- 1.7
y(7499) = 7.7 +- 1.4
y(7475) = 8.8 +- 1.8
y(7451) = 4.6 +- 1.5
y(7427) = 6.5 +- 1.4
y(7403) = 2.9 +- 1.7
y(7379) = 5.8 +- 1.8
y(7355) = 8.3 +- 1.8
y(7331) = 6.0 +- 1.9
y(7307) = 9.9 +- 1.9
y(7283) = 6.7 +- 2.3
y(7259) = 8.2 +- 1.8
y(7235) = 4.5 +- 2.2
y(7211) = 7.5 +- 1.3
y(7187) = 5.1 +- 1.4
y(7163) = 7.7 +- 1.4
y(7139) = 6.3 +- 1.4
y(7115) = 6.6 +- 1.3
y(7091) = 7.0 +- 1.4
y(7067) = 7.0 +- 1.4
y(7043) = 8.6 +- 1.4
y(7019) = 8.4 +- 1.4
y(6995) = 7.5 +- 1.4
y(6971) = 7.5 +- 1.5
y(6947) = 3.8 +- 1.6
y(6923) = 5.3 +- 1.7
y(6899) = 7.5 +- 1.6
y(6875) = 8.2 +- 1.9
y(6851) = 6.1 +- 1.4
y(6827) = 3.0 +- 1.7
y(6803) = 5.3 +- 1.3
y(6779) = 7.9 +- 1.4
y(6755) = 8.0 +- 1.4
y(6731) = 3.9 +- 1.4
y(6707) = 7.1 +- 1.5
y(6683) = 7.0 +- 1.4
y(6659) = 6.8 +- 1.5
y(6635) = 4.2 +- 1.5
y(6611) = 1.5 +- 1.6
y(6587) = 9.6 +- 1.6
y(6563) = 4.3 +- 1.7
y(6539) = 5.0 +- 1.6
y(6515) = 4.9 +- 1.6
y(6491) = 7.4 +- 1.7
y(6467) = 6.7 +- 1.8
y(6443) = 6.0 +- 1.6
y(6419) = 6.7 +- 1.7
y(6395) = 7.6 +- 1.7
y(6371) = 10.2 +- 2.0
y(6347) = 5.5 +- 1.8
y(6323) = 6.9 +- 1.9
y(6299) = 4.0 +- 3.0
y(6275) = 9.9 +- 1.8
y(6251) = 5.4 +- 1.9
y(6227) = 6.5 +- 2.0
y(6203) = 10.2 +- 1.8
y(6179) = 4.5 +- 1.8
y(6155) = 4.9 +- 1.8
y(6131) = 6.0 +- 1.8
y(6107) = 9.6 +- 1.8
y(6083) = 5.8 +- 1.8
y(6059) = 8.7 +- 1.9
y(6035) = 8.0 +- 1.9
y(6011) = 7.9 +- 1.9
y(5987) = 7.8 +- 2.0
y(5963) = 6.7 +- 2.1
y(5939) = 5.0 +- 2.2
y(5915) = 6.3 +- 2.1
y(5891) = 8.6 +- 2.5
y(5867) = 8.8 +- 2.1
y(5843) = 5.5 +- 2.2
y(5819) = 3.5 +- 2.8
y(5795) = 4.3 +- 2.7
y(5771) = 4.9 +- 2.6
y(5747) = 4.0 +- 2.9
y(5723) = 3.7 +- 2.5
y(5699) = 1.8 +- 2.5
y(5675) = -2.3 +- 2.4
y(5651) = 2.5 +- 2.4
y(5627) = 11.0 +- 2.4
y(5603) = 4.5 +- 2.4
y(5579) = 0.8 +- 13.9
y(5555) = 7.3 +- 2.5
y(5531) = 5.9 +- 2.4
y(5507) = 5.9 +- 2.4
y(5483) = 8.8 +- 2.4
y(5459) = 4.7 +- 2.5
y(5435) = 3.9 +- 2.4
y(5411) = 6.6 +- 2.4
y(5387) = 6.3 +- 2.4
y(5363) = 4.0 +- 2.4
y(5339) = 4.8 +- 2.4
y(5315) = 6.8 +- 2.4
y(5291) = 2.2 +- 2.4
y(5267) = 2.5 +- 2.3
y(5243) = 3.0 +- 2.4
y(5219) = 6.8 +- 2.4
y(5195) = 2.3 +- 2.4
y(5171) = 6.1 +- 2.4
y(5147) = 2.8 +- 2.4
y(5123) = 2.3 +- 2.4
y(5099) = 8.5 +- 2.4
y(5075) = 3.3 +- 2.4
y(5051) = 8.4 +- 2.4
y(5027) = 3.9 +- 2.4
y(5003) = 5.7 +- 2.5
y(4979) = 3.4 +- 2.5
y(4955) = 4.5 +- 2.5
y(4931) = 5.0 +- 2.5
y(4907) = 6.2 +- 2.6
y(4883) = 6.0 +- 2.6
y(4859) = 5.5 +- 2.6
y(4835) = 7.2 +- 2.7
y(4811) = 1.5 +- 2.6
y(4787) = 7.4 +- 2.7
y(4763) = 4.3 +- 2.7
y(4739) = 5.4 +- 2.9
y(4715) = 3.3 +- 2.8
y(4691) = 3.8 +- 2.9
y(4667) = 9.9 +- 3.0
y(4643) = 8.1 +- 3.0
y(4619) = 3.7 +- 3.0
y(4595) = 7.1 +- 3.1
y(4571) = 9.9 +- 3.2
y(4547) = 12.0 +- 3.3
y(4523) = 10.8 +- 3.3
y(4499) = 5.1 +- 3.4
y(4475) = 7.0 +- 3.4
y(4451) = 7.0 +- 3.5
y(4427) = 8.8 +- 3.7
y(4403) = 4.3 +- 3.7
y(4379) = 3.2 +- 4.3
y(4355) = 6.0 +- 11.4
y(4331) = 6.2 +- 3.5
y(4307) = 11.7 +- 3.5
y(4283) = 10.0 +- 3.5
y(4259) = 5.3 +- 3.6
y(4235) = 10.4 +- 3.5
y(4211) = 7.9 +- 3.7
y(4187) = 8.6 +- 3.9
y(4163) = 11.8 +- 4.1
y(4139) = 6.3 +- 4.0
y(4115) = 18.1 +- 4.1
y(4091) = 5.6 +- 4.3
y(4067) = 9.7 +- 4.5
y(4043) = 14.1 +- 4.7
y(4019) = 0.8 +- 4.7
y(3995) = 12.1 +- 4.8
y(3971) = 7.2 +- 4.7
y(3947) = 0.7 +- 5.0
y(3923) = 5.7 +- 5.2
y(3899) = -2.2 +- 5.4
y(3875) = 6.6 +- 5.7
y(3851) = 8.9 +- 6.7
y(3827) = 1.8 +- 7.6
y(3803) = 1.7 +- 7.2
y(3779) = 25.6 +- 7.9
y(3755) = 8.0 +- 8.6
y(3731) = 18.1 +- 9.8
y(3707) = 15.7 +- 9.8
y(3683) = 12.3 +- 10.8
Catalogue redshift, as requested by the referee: 1.221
